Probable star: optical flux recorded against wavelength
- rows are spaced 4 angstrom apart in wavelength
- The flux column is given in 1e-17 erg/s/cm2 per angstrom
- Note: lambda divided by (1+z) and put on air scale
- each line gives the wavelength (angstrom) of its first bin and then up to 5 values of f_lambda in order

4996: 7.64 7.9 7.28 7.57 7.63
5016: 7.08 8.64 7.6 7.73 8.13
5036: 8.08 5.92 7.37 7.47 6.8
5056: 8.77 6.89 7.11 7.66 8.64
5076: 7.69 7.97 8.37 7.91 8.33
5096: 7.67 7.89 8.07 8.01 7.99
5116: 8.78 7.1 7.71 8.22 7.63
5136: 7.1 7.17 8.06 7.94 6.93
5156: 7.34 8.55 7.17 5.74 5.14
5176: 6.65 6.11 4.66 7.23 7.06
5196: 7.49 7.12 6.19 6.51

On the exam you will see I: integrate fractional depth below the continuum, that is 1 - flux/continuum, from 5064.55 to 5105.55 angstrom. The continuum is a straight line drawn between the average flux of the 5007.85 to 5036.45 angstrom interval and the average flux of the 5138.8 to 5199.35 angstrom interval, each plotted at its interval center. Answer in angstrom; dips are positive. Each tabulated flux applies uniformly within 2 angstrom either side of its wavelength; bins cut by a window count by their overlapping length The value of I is -3.2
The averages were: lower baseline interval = 7.81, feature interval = 7.99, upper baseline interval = 6.88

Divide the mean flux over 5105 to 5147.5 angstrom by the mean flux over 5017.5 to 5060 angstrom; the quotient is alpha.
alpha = 1.02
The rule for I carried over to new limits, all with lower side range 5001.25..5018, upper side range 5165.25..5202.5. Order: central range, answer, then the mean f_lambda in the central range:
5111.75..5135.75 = -3.96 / 7.84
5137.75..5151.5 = -2.13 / 7.63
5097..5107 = -1.59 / 7.95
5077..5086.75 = -1.57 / 8.1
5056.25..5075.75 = -1.70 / 7.69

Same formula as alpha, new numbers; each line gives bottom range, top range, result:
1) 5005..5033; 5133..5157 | 0.96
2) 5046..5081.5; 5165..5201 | 0.83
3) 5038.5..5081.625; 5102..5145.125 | 1.04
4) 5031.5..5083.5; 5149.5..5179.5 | 0.89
